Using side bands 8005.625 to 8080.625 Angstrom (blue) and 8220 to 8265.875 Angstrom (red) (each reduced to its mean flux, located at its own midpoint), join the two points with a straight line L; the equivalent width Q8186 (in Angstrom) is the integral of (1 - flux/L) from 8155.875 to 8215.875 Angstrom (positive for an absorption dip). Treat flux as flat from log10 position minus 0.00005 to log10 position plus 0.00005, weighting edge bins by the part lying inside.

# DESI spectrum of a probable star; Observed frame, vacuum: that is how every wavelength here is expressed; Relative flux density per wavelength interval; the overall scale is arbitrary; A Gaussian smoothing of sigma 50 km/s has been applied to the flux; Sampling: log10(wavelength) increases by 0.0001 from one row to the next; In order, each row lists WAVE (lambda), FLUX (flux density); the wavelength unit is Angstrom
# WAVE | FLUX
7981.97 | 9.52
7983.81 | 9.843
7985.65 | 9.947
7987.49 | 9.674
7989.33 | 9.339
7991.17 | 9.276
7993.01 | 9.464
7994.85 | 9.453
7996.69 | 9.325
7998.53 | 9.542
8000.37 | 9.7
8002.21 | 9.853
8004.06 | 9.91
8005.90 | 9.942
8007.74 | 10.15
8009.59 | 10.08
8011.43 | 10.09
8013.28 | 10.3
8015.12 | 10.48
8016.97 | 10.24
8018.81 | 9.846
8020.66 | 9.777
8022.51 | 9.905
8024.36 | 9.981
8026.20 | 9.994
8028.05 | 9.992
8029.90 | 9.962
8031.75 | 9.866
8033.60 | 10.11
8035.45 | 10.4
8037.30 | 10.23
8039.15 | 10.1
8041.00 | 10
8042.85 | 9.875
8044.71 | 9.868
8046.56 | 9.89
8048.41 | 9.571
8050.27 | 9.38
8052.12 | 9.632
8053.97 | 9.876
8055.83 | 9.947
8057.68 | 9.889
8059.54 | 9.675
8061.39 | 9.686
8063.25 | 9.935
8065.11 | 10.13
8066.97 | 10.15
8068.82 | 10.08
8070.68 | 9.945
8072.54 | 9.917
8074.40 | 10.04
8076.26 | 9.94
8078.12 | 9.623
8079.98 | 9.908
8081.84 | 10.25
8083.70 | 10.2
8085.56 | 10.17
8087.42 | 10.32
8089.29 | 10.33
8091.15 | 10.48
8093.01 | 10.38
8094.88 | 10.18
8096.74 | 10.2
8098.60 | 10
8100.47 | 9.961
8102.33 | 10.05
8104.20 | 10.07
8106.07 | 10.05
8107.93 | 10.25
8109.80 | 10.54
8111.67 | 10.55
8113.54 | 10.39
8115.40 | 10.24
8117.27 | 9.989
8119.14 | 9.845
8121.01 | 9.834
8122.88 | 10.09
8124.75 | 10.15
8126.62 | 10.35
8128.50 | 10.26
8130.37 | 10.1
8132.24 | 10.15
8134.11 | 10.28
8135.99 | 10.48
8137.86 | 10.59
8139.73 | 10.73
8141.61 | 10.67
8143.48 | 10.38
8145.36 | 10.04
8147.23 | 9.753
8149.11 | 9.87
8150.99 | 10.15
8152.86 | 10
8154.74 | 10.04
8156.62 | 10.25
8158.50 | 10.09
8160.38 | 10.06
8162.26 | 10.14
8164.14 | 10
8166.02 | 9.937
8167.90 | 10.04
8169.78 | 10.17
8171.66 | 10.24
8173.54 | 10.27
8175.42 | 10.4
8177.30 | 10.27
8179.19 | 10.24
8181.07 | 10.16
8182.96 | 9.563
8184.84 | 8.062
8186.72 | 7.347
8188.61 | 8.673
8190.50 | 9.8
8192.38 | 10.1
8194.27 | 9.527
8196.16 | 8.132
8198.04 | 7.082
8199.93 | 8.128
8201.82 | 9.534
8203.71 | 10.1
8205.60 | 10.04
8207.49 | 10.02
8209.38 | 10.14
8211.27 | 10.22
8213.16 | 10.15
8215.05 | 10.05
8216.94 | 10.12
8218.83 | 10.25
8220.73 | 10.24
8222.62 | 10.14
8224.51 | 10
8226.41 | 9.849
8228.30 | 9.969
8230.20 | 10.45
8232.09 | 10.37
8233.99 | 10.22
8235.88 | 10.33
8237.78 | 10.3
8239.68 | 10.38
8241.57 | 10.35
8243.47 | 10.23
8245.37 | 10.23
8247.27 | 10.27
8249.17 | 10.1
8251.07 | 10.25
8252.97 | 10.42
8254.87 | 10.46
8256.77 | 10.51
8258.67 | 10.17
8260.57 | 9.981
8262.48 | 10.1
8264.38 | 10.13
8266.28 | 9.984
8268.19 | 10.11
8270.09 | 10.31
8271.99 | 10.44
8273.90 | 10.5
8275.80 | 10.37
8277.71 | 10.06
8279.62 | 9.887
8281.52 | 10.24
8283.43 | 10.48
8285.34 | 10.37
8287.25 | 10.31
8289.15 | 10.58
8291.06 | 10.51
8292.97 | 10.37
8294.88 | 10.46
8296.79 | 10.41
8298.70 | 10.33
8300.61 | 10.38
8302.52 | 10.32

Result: 2.95 Angstrom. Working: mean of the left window 9.96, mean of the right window 10.2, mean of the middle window 9.65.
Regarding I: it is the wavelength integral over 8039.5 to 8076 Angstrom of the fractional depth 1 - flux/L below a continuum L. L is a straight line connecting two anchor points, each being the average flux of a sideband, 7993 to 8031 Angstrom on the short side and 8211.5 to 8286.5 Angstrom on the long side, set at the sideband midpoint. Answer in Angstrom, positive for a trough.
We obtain 0.4 Angstrom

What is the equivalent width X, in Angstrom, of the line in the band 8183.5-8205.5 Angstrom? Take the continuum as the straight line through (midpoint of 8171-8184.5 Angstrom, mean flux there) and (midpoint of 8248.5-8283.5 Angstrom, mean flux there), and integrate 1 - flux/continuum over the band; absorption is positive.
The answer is 2.76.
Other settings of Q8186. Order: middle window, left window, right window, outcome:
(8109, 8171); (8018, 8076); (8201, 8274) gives -0.8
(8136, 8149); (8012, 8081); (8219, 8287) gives -0.3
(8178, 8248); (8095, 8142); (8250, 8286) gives 3.3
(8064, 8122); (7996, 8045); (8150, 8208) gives -1.8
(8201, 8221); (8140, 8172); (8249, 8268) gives 0.2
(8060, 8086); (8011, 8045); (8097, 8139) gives 0.3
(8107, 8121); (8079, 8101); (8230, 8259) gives 0.0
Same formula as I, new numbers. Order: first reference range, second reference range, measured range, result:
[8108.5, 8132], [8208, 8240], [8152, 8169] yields 0.21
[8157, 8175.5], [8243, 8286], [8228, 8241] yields -0.13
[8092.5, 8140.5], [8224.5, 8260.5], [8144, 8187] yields 1.32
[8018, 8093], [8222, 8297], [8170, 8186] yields 0.43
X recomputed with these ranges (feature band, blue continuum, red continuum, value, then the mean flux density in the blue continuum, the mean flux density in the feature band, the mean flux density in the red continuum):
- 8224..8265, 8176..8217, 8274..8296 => -1.3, 9.42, 10.2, 10.3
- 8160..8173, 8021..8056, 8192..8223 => -0.5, 9.92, 10.1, 9.63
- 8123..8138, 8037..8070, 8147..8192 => -0.7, 9.88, 10.3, 9.82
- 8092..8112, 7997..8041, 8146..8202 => -0.8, 10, 10.2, 9.6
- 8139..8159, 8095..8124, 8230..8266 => 0.0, 10.1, 10.2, 10.3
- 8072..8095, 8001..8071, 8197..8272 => -0.3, 9.97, 10.1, 10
